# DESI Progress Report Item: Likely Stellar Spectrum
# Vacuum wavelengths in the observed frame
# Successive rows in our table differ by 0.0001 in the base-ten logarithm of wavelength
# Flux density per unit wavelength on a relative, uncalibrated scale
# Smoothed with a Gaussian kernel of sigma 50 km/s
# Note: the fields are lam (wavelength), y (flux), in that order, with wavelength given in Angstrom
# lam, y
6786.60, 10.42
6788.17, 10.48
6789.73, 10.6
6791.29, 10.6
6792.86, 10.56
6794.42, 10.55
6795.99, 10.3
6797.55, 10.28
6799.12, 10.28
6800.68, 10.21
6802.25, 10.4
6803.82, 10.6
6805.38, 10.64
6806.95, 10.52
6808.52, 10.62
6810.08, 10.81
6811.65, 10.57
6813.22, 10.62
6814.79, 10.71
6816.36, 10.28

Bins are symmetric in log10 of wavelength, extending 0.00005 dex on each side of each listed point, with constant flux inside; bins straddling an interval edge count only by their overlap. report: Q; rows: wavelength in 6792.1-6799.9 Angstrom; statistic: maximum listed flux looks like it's 10.56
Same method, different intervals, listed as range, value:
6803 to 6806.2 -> 10.64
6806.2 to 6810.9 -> 10.81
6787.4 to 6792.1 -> 10.6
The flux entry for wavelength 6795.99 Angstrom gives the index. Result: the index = 10.3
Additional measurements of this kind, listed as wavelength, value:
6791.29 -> 10.6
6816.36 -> 10.28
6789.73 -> 10.6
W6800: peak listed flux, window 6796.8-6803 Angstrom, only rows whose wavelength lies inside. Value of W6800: 10.4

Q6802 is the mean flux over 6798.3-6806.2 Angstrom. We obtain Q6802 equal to 10.4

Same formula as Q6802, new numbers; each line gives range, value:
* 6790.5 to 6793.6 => 10.6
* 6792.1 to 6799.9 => 10.4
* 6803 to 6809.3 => 10.6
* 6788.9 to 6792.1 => 10.6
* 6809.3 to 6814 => 10.7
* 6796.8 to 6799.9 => 10.3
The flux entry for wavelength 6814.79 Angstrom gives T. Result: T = 10.71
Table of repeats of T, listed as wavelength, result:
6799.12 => 10.28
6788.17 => 10.48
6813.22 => 10.62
